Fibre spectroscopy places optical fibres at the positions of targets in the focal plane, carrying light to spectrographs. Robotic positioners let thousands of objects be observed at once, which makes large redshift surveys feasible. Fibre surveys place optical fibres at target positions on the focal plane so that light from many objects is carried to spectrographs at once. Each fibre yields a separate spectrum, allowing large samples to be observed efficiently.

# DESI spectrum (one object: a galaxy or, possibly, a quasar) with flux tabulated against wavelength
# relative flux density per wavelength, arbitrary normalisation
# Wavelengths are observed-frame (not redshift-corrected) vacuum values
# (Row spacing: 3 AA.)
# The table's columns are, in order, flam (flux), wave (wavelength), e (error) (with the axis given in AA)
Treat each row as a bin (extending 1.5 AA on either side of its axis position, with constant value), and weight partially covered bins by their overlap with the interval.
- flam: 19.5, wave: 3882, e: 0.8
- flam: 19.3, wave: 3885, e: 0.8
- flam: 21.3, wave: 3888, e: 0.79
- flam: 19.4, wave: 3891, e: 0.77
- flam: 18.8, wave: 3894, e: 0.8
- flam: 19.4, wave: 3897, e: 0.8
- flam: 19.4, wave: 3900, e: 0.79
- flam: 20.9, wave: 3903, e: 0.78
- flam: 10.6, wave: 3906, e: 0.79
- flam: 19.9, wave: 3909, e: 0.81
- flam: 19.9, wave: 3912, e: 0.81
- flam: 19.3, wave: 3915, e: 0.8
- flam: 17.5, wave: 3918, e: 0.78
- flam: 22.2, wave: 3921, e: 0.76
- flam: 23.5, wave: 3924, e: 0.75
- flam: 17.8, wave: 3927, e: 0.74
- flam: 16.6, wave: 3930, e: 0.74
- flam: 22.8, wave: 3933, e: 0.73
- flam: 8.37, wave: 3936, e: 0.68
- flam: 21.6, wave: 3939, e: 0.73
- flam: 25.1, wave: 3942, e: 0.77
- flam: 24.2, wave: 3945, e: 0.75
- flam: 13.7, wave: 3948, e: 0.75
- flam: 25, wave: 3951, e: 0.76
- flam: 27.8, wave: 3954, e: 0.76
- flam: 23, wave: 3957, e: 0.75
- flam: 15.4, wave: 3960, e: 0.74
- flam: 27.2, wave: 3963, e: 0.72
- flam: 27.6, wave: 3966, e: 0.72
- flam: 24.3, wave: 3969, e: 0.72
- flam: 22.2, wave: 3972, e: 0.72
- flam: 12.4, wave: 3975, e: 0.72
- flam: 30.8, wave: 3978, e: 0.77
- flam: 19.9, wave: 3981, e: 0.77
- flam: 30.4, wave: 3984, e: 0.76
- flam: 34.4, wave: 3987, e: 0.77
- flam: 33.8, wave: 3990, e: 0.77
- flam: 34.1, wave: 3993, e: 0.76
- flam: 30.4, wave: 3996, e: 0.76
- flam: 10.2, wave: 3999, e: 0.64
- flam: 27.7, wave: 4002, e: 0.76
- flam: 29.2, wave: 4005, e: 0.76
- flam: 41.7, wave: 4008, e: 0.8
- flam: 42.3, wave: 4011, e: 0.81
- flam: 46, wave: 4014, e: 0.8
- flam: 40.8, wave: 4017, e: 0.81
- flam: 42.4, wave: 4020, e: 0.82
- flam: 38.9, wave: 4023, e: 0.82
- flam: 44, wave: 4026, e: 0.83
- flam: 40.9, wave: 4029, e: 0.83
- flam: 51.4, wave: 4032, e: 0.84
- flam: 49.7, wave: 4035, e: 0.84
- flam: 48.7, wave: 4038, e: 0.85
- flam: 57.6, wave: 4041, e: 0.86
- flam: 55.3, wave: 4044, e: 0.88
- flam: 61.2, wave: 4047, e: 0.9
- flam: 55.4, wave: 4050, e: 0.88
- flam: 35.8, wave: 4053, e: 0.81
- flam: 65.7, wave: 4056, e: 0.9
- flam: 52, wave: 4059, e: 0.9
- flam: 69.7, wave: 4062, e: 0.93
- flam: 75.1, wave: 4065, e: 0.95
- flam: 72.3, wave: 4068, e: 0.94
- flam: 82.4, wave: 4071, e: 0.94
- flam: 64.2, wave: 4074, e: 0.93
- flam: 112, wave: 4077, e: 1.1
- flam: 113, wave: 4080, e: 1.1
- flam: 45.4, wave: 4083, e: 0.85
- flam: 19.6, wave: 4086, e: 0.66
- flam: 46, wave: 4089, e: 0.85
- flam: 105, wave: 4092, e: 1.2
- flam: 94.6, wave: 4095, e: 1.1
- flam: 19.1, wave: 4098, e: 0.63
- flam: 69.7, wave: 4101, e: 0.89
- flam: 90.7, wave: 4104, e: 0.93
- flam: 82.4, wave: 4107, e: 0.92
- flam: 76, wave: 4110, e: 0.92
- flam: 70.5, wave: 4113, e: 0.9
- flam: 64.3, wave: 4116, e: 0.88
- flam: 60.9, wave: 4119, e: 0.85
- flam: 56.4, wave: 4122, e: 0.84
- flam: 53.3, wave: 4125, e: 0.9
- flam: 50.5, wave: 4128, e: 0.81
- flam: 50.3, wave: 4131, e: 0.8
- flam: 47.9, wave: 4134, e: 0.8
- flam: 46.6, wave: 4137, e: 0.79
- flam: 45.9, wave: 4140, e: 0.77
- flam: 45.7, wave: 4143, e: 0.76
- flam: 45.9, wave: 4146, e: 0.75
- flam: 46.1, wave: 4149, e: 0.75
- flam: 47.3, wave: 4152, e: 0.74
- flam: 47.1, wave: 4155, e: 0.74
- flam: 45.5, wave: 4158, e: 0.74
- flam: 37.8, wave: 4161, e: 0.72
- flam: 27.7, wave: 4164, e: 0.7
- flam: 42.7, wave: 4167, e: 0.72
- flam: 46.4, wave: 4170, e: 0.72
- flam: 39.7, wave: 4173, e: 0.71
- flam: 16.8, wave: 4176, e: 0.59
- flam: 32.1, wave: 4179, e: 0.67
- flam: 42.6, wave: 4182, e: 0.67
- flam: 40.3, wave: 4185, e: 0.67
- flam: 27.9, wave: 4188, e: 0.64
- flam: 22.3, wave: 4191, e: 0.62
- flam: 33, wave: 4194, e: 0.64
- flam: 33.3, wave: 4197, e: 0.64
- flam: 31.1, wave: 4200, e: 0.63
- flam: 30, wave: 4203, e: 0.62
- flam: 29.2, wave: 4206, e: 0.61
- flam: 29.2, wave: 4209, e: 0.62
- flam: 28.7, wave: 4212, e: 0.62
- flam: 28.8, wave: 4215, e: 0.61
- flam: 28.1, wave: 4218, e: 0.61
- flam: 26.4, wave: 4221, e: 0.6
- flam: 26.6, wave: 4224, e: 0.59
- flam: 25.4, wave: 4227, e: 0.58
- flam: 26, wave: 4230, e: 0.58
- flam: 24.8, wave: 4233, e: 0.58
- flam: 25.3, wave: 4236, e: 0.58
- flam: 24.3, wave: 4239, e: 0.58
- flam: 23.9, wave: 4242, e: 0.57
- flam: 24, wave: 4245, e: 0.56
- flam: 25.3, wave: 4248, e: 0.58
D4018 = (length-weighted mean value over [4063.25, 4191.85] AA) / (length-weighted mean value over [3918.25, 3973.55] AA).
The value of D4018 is 2.57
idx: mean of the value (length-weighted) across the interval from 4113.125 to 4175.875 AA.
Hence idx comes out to 47.2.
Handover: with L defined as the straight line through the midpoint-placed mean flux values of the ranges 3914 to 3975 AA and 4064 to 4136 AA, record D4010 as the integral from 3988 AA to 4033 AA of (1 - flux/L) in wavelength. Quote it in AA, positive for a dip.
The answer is 4.68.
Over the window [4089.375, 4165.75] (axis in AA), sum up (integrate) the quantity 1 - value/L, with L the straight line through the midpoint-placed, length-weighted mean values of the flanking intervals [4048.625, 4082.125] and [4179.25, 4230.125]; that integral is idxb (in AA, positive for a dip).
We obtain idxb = -3.9 AA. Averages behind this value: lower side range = 72.1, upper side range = 30.1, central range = 56.9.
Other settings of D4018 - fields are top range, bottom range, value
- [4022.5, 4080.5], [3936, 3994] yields 2.53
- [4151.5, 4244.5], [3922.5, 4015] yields 1.25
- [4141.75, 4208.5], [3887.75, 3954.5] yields 1.87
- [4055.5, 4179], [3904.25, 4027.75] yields 2.23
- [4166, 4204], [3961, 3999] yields 1.27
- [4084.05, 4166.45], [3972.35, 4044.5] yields 1.50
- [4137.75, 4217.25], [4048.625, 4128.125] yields 0.54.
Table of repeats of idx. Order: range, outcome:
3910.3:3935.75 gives 19.4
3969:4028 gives 32.1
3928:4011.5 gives 24.8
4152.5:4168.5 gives 40.6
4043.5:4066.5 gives 58.9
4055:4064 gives 63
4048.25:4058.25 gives 52.5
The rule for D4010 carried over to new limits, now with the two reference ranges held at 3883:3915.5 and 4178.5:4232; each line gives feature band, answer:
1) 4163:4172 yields -3.5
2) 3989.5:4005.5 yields -3.3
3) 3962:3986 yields -3.2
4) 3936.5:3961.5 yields -0.9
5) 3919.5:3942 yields 0.7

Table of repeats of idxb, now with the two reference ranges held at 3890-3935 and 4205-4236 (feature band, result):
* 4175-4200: -4.75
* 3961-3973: -2.65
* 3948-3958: -1.73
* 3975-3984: -1.37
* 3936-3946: -0.74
